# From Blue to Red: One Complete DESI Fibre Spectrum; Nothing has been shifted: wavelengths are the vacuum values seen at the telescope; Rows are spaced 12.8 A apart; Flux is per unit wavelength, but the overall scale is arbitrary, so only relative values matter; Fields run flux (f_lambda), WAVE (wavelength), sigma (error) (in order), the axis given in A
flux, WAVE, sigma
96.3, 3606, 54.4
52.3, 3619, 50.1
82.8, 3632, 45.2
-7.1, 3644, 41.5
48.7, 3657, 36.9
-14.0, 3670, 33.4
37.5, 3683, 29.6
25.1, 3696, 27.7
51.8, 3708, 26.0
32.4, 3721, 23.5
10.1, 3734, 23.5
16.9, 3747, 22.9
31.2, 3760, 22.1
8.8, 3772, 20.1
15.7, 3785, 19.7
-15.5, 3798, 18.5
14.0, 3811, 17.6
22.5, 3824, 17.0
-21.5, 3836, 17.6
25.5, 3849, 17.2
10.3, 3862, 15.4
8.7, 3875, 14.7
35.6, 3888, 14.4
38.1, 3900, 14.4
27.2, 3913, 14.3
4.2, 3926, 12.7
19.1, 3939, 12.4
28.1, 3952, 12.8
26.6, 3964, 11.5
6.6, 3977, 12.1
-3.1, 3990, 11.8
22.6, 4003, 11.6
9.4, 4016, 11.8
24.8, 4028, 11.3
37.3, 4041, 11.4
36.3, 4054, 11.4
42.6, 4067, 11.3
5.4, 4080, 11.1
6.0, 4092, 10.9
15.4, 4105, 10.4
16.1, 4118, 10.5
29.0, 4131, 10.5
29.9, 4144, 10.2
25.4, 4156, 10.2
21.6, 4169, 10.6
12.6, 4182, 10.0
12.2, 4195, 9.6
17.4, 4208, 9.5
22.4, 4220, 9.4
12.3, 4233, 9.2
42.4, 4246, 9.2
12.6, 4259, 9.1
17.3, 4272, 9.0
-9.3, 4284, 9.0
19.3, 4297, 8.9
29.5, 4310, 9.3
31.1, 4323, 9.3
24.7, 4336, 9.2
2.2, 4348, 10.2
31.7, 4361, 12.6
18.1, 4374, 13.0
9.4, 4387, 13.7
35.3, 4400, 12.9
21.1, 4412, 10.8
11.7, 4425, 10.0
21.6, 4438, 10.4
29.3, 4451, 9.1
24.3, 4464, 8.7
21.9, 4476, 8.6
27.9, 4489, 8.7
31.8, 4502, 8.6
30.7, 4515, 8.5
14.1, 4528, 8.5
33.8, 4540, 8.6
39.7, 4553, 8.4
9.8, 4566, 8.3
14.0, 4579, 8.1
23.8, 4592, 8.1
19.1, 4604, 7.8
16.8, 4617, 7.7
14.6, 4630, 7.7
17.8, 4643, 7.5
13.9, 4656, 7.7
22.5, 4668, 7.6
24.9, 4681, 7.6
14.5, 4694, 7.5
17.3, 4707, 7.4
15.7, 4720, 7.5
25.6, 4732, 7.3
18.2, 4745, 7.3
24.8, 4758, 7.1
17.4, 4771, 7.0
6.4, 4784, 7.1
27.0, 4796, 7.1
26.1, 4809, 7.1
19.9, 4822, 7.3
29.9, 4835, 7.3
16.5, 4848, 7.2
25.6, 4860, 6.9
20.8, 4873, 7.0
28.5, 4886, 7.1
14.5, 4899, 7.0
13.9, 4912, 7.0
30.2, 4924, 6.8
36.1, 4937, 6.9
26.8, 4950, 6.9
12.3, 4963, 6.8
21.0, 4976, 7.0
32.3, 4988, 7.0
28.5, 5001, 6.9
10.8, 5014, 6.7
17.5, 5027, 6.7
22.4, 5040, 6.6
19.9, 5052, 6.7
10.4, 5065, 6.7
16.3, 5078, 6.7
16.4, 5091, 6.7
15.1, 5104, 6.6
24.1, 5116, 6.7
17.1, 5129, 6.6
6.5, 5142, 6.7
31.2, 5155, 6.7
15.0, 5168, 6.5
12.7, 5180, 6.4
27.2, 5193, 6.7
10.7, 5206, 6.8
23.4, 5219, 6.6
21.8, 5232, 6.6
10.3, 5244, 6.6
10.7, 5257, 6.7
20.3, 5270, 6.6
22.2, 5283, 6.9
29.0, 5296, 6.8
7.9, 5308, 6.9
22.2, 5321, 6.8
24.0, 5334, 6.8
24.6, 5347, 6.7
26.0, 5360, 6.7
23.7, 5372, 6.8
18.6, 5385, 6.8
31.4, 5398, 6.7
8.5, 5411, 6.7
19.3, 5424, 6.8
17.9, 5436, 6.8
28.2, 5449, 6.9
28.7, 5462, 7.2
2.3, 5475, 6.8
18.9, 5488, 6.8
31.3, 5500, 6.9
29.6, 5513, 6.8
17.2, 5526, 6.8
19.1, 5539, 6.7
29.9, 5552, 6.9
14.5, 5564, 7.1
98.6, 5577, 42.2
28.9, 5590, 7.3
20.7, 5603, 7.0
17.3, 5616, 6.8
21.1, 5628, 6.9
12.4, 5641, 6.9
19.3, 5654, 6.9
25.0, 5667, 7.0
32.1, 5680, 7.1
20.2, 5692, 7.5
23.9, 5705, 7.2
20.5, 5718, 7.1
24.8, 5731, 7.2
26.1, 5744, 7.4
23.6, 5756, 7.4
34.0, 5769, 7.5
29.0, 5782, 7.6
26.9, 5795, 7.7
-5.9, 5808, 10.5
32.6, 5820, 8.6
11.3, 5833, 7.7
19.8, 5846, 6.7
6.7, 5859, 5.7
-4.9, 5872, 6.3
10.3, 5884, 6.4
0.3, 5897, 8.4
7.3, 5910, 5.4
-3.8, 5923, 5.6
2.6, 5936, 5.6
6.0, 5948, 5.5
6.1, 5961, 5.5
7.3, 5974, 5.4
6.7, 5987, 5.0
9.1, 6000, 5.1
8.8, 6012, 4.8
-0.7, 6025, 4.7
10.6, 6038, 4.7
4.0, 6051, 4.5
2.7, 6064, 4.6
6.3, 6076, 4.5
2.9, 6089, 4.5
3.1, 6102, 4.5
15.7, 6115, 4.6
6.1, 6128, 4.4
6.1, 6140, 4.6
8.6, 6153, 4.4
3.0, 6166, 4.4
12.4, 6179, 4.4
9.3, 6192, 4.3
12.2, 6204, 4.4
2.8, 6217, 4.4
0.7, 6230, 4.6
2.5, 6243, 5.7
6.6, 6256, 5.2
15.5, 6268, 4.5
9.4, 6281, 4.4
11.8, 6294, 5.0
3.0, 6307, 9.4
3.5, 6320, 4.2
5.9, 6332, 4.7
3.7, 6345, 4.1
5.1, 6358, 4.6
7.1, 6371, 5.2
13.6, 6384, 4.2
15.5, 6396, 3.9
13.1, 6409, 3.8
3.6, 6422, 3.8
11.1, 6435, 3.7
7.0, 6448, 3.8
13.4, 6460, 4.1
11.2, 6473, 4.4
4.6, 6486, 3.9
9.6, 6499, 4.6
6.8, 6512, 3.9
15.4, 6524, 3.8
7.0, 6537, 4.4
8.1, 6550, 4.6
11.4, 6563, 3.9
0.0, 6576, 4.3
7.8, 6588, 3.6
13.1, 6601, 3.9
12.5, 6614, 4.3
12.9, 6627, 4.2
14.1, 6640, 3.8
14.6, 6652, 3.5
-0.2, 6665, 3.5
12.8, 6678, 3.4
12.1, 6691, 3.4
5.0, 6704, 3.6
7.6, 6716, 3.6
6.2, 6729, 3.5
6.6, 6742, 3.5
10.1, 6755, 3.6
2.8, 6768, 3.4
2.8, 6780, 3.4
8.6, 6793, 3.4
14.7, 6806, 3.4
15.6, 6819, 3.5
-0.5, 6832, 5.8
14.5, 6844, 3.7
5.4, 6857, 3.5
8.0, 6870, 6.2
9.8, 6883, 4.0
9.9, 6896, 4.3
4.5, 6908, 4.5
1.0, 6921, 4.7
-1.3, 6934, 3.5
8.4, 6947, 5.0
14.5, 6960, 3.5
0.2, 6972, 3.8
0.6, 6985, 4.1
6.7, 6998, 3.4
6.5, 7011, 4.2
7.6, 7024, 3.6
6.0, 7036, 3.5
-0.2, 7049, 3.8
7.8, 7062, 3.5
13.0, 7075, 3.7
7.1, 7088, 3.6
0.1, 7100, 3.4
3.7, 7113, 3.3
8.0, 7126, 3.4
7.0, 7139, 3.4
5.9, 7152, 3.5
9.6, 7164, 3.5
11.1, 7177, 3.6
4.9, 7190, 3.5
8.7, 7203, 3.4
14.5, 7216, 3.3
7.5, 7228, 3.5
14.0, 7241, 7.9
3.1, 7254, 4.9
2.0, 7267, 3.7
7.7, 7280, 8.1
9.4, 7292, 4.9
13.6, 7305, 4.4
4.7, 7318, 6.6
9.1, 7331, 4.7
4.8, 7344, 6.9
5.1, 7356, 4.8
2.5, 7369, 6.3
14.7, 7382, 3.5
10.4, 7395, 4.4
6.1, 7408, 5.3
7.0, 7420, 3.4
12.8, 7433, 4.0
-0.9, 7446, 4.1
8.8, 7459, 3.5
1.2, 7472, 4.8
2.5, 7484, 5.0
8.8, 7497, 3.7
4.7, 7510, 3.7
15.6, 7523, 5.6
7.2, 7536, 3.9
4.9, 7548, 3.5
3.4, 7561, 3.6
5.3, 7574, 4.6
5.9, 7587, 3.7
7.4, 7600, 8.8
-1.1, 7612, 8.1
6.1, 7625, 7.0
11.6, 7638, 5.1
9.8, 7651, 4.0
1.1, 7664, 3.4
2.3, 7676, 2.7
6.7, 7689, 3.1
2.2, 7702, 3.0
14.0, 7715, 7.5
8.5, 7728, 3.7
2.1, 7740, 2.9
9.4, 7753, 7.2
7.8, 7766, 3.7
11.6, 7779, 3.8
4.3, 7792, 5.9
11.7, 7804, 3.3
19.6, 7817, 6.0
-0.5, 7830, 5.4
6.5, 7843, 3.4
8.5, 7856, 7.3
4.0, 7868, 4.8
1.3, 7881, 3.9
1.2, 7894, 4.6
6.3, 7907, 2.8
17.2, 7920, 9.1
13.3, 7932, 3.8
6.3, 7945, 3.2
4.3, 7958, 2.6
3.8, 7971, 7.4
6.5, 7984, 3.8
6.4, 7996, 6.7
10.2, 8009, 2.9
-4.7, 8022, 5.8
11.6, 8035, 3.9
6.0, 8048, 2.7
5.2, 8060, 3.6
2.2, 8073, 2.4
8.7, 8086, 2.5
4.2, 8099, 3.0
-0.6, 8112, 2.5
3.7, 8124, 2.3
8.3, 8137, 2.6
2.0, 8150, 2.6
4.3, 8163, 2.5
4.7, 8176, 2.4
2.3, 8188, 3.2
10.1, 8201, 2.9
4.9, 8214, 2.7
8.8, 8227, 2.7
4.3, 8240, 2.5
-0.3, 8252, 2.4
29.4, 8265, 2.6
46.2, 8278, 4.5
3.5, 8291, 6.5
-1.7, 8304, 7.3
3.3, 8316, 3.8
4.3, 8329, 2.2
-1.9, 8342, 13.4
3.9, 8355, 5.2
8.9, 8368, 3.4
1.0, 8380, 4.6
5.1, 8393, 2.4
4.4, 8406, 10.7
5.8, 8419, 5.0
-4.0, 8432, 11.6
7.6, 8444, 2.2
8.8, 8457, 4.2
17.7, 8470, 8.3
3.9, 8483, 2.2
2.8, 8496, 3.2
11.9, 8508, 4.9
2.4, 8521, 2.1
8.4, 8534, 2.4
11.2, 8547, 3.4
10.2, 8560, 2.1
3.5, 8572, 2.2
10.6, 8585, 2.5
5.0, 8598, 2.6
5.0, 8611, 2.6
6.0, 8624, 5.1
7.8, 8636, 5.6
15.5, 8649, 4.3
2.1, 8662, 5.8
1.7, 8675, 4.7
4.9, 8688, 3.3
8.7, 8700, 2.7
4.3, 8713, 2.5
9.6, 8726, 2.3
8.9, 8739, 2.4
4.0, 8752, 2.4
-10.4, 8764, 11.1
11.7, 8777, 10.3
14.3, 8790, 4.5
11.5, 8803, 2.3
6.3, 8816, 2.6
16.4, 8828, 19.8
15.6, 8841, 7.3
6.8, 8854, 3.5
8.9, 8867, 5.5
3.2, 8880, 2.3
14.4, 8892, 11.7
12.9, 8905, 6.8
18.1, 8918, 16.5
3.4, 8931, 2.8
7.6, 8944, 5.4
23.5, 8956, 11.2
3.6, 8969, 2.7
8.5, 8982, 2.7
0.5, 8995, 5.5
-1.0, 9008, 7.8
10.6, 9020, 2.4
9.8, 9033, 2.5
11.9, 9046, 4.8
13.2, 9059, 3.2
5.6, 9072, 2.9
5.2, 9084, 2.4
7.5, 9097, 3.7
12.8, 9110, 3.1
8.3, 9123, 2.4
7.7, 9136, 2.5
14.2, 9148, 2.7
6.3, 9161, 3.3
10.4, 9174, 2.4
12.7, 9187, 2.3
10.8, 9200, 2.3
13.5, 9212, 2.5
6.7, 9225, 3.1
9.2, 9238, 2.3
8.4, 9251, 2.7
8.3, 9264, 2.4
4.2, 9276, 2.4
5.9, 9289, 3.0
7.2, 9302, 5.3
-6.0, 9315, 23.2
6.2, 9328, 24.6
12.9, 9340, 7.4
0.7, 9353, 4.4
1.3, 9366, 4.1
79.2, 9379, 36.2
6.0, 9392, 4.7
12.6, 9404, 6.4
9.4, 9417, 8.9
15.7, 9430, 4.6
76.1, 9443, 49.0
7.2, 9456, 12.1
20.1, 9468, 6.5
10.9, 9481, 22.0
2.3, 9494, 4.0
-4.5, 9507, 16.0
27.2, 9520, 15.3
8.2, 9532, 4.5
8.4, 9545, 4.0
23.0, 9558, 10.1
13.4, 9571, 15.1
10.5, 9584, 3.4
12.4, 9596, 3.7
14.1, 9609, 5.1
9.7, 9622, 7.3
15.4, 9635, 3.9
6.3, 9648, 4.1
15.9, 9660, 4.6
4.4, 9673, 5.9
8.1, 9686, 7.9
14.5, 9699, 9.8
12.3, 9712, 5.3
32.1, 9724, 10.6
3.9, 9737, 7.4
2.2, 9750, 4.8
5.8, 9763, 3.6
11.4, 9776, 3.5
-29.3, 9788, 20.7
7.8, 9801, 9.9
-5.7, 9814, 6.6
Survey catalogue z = 1.22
